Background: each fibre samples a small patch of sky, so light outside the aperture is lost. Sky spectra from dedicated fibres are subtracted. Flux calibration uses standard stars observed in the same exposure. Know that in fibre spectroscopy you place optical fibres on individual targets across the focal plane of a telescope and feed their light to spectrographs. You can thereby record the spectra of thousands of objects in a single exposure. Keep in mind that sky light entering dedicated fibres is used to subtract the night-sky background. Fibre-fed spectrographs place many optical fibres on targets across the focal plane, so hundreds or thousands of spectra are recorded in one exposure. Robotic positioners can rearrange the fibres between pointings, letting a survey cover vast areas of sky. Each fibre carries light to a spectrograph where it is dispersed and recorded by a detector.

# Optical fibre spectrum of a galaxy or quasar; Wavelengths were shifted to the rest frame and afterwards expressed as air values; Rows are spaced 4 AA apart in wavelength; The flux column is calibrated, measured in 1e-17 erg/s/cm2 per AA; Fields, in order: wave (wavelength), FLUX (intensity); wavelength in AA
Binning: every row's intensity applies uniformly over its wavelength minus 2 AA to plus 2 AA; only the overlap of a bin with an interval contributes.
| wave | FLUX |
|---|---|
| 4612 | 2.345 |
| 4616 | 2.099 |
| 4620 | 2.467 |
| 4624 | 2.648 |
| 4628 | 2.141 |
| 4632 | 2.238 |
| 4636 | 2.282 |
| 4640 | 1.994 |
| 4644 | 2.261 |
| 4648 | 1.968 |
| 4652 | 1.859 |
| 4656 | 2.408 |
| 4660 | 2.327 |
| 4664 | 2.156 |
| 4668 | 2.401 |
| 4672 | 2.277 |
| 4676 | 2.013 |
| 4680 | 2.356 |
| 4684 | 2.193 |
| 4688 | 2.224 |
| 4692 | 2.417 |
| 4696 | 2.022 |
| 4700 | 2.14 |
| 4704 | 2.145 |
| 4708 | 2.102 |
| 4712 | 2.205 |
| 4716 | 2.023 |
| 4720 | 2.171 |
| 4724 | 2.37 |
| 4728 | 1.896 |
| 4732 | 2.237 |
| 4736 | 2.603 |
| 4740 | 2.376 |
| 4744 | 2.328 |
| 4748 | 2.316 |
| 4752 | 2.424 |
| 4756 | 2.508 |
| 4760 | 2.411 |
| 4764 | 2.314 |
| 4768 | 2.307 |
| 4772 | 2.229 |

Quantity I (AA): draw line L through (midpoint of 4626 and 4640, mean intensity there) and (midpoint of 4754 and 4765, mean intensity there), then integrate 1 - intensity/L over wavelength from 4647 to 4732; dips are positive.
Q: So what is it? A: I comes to 4.14 AA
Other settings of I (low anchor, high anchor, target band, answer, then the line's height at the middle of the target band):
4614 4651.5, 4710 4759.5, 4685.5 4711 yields 1.00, 2.27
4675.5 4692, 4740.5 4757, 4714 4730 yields 1.45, 2.33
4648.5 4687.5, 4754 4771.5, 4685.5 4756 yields 1.80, 2.3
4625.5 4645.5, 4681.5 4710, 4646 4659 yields 0.55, 2.19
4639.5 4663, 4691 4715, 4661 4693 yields -1.50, 2.15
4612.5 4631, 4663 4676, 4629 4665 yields 1.92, 2.29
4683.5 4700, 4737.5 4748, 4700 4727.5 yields 1.44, 2.27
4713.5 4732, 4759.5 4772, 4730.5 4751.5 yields -1.61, 2.21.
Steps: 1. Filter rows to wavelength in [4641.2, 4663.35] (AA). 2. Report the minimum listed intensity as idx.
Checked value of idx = 1.859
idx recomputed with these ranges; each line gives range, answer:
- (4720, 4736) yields 1.896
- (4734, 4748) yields 2.316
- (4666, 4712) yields 2.013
